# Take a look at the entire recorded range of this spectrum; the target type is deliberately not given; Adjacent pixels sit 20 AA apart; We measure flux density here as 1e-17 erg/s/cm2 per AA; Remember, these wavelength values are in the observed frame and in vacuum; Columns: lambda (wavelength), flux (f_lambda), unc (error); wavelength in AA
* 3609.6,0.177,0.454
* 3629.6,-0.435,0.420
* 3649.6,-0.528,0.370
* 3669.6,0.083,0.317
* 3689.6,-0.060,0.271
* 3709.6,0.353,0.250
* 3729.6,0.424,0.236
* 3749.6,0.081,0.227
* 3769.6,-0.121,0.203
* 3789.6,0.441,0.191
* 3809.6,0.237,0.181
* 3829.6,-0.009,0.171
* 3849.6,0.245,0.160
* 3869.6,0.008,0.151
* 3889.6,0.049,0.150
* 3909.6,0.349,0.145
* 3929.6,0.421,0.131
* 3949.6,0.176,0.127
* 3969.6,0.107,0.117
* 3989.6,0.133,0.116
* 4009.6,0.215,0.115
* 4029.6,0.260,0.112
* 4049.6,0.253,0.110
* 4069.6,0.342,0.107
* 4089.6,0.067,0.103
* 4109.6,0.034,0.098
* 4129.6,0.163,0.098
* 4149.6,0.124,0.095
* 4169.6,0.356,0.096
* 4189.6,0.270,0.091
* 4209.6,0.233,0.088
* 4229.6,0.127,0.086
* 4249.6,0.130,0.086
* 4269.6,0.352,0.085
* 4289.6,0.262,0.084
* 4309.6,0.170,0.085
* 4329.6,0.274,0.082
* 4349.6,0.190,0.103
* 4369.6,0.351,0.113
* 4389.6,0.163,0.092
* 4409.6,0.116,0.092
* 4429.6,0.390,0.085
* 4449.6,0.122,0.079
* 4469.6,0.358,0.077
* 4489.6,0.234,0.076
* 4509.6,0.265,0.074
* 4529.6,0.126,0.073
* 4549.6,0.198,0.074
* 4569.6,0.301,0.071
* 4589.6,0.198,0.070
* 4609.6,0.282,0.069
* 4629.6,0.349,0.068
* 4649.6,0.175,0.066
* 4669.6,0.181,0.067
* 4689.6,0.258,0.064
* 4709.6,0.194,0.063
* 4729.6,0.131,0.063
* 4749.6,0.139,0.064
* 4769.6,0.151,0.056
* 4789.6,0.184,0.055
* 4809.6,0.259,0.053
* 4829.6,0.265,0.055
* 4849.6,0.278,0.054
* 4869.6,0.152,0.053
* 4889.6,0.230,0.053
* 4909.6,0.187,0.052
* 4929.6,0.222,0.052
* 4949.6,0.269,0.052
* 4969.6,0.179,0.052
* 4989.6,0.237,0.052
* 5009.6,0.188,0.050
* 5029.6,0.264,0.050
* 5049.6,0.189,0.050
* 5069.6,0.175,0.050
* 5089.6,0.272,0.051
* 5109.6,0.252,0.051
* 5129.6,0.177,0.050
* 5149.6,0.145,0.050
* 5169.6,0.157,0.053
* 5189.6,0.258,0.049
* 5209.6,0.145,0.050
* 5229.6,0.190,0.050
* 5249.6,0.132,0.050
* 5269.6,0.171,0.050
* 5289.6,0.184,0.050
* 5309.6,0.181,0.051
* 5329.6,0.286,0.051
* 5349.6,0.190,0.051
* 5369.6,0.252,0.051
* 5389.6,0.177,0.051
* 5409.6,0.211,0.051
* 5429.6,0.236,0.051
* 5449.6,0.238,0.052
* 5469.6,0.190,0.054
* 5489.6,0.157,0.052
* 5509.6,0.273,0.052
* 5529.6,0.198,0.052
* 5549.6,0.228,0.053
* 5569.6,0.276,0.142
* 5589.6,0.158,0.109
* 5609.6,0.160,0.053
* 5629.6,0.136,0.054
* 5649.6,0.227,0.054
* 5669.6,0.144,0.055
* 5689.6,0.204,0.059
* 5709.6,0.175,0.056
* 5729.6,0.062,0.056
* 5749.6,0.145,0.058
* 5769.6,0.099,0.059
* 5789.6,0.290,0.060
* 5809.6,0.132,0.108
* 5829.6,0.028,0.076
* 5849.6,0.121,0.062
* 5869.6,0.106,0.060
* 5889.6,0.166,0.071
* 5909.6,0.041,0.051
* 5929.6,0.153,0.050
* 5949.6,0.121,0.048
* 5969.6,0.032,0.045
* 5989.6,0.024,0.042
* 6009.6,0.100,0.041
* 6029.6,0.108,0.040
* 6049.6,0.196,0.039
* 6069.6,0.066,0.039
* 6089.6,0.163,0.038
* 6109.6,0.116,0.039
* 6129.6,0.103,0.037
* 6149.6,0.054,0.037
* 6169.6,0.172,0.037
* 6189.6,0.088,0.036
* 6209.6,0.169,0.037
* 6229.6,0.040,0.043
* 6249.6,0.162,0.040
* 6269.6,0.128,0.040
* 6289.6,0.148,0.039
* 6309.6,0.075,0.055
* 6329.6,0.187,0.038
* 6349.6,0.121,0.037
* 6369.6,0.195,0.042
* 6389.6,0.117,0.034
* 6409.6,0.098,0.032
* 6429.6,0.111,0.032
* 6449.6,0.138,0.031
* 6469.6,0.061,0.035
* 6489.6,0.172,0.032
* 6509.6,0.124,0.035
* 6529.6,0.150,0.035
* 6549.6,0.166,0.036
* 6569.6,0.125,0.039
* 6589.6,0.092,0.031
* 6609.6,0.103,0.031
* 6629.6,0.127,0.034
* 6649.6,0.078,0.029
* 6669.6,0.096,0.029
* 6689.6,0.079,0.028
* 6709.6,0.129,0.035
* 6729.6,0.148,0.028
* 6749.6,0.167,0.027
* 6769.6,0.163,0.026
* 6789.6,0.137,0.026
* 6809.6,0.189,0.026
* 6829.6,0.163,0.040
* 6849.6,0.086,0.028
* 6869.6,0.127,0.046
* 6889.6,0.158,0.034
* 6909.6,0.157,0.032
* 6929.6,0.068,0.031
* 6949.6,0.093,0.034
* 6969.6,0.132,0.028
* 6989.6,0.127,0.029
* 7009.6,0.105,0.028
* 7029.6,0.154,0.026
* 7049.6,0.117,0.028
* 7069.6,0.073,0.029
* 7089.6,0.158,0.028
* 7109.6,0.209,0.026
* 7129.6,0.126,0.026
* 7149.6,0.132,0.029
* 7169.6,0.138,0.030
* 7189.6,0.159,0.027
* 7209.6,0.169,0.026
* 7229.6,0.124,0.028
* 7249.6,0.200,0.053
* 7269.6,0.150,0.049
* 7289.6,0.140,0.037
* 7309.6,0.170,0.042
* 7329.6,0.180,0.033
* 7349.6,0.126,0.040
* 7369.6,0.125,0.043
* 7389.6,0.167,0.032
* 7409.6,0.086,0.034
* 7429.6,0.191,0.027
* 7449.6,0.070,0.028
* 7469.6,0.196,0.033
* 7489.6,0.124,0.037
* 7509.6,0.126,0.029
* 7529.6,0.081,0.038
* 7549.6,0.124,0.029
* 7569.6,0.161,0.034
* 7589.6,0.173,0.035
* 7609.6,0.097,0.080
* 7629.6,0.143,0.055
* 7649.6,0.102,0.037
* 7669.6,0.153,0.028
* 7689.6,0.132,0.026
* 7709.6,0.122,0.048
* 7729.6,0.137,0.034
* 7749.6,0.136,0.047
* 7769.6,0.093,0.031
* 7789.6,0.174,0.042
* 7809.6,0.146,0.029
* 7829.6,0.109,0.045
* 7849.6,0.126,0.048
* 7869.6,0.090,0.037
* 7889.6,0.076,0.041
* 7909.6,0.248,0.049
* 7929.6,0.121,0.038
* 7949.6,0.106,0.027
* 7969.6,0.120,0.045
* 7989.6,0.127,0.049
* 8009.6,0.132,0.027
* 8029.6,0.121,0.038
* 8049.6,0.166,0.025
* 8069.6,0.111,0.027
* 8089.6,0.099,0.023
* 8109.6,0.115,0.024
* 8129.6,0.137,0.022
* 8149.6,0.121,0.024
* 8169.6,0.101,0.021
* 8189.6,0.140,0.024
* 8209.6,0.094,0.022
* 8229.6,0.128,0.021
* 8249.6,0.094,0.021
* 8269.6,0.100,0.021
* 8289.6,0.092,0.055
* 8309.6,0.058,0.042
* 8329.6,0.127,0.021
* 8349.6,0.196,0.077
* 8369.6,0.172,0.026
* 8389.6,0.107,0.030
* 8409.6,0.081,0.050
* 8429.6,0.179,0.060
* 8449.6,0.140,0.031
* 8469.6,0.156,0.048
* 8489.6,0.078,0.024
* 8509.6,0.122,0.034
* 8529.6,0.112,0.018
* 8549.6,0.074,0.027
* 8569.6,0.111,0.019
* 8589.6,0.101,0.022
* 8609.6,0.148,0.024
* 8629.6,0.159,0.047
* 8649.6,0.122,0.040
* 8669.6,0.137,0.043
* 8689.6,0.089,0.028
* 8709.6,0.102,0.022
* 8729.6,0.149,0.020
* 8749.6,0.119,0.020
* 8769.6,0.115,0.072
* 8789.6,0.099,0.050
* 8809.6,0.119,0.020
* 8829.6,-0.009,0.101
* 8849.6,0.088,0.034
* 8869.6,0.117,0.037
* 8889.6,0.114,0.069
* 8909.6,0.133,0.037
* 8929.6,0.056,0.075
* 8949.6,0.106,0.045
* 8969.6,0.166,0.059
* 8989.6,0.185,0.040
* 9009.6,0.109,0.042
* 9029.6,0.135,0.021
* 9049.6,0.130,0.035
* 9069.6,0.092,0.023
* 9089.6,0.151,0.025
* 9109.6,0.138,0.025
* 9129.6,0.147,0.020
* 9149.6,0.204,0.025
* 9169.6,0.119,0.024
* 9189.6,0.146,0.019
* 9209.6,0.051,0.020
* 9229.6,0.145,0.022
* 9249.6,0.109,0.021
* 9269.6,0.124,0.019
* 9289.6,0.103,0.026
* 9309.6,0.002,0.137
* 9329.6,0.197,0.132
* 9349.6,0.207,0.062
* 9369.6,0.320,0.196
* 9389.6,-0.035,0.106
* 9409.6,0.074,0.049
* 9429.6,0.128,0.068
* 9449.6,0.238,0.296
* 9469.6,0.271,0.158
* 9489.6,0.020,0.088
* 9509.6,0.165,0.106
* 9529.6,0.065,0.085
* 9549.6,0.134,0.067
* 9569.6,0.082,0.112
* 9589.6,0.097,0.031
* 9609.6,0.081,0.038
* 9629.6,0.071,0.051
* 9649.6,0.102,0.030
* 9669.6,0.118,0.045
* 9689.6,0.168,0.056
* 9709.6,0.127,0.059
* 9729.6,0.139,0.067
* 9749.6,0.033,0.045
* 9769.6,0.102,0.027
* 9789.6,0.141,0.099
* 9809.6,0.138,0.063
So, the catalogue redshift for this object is 0.084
